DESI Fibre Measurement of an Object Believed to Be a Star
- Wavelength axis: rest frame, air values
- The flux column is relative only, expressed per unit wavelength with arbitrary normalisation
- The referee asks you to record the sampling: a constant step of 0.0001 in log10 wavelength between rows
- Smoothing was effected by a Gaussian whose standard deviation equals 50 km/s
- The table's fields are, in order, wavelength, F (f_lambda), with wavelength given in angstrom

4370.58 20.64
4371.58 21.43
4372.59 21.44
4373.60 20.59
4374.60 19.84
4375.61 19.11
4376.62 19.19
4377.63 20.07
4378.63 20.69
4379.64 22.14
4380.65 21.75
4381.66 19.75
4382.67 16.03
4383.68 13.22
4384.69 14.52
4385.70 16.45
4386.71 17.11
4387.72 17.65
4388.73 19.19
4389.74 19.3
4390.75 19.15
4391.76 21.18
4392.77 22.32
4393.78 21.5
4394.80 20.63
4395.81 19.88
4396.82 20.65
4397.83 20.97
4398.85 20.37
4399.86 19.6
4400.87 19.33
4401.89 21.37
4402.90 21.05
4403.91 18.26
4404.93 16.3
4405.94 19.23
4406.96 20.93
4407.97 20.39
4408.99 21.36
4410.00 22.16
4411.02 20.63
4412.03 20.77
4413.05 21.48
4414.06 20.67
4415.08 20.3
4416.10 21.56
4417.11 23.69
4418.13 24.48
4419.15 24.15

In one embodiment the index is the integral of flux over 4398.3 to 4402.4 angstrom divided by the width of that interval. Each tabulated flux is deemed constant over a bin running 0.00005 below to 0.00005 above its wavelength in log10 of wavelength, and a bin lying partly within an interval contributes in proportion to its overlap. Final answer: 20.2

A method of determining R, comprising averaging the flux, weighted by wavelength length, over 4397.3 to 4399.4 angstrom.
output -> 20.6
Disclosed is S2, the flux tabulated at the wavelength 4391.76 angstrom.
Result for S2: 21.18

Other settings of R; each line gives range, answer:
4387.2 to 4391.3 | 18.9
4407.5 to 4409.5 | 20.9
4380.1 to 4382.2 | 20.7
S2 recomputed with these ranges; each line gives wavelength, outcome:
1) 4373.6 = 20.59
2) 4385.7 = 16.45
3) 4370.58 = 20.64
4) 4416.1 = 21.56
